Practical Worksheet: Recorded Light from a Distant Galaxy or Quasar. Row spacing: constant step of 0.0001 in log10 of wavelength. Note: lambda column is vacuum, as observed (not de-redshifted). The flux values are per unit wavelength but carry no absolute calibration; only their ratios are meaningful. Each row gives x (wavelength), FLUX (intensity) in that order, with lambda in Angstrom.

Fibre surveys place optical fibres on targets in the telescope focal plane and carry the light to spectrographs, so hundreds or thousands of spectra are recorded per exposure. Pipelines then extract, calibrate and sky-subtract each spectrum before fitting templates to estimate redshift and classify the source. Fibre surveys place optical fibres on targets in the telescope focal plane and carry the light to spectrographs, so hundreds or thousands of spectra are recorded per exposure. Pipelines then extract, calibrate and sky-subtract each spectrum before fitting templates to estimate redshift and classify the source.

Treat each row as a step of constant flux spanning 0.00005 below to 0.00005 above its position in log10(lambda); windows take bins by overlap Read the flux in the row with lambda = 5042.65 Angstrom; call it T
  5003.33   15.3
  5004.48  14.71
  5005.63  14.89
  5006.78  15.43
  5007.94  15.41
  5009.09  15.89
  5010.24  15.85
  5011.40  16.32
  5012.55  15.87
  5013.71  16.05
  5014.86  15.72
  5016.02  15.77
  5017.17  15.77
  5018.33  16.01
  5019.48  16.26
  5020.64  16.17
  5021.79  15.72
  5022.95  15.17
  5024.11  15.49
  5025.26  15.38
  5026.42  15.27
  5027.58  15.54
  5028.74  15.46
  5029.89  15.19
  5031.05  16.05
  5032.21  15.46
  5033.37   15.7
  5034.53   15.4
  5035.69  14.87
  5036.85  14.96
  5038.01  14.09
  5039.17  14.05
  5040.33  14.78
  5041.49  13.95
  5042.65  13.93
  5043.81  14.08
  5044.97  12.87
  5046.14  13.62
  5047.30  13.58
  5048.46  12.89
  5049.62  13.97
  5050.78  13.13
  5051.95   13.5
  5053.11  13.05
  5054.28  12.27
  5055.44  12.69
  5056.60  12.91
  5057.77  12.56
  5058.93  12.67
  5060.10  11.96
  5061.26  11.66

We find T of 13.93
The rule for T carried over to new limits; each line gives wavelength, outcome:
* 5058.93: 12.67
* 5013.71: 16.05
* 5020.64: 16.17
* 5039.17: 14.05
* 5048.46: 12.89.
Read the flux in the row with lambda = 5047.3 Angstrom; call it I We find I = 13.58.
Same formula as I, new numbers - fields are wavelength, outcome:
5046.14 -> 13.62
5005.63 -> 14.89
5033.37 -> 15.7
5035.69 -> 14.87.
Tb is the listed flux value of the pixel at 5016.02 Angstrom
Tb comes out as 15.77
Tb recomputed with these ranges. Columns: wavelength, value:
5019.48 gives 16.26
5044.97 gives 12.87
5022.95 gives 15.17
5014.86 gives 15.72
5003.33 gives 15.3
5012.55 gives 15.87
